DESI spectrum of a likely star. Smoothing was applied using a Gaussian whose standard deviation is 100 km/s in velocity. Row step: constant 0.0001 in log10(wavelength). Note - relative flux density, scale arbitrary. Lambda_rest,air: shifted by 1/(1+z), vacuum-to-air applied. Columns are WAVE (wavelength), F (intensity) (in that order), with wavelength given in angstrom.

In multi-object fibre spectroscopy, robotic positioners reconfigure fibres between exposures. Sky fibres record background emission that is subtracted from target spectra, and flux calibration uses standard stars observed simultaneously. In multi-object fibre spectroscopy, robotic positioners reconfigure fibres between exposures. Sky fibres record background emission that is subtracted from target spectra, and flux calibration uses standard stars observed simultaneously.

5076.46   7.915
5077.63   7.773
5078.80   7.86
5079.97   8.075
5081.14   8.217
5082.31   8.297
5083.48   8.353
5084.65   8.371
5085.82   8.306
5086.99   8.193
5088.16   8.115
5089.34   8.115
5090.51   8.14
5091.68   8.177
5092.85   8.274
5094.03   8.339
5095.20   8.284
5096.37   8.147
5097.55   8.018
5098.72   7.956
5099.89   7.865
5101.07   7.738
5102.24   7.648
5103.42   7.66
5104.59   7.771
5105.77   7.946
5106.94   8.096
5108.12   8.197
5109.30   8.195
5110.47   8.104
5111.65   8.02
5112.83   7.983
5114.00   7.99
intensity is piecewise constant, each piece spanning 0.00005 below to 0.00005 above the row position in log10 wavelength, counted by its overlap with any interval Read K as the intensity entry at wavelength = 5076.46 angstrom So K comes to 7.915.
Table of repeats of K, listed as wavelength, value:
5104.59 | 7.771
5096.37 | 8.147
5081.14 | 8.217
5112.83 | 7.983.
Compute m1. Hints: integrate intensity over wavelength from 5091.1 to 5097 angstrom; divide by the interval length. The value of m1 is 8.24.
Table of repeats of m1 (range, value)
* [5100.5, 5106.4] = 7.76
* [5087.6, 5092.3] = 8.14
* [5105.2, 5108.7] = 8.08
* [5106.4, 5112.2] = 8.12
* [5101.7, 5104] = 7.64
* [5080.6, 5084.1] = 8.29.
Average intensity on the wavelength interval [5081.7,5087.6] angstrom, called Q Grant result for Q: 8.31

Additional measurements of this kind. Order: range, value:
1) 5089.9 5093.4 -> 8.21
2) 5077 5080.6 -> 7.9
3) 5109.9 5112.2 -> 8.05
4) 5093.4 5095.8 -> 8.31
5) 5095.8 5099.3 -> 8.03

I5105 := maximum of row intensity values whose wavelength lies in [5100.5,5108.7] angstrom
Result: 8.197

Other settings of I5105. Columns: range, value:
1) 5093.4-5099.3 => 8.339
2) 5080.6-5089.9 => 8.371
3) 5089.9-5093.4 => 8.274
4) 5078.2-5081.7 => 8.217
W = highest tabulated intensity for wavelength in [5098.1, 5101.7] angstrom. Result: 7.956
